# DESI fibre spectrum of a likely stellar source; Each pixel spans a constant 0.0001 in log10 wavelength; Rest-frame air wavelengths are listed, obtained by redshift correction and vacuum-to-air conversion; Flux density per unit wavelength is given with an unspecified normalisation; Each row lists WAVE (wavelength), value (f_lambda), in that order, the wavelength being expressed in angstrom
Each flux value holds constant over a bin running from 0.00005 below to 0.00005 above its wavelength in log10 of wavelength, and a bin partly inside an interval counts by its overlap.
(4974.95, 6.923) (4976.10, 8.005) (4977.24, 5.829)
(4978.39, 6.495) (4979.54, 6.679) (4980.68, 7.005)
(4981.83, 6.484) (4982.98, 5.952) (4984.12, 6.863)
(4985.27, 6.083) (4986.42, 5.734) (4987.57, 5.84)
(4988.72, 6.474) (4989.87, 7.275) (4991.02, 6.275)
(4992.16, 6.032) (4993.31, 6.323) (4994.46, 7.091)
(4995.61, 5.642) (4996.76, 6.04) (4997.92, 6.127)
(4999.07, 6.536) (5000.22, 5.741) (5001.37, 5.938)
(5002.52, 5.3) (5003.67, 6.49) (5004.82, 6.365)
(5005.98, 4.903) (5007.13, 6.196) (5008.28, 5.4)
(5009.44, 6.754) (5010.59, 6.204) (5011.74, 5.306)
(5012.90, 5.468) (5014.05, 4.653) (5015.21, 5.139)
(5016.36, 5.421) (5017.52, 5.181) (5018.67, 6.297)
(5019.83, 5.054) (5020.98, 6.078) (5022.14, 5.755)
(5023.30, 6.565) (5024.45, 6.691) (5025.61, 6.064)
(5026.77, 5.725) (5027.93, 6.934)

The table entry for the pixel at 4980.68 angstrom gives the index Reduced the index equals 7.005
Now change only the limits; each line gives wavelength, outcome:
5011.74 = 5.306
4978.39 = 6.495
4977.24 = 5.829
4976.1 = 8.005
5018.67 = 6.297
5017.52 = 5.181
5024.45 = 6.691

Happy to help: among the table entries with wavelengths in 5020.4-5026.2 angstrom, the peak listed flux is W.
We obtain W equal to 6.691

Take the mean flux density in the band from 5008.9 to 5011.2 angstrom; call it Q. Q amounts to 6.48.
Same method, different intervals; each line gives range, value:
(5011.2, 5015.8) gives 5.14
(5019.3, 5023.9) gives 5.88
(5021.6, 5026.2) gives 6.27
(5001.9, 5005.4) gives 6.05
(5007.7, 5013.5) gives 5.82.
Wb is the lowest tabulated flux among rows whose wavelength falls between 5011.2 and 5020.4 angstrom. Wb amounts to 4.653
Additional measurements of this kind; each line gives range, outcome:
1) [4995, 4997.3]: 5.642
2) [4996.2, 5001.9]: 5.741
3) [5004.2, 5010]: 4.903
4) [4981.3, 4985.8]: 5.952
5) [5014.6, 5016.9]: 5.139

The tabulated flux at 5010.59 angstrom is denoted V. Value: 6.204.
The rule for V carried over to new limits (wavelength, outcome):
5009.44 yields 6.754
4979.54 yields 6.679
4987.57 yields 5.84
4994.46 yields 7.091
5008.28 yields 5.4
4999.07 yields 6.536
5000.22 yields 5.741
